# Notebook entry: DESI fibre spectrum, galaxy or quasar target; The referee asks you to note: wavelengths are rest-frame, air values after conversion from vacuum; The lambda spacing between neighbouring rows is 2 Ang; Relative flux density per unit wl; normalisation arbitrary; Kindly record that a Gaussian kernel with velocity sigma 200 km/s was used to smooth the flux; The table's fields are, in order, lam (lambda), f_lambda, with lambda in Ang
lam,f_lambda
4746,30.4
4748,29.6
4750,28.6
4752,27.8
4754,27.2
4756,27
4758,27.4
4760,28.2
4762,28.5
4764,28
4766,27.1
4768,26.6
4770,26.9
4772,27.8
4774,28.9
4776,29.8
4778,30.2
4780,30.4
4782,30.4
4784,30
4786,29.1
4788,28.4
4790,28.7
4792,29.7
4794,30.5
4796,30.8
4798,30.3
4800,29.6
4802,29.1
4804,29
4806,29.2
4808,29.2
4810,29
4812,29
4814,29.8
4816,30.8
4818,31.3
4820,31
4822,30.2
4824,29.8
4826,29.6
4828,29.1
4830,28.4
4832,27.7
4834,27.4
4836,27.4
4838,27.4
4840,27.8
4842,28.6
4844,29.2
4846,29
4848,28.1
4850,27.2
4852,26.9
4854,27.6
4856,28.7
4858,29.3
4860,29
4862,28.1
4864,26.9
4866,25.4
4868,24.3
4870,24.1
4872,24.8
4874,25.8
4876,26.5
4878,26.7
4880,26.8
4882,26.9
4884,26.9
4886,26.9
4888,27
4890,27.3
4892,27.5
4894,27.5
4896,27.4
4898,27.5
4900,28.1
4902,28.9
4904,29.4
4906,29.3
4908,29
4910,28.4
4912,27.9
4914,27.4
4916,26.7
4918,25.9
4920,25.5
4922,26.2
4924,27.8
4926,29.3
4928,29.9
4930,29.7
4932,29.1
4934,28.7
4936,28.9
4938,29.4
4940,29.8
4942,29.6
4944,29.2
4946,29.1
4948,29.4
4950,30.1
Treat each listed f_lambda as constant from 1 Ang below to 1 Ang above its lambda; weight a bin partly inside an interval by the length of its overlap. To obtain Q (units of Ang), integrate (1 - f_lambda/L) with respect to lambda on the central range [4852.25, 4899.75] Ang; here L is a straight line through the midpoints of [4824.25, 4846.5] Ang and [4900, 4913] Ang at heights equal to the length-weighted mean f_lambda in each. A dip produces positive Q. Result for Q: 2.8 Ang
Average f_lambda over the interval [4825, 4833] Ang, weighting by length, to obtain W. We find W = 28.7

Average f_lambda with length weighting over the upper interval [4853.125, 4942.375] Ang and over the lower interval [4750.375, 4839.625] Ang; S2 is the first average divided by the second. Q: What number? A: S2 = 1.0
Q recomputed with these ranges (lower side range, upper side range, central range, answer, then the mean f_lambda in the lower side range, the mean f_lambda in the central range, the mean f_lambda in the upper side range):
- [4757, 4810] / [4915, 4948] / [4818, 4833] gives -0.4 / 29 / 29.5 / 28.5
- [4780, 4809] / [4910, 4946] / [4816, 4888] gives 3.2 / 29.6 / 27.8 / 28.3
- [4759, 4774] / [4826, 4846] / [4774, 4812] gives -2.3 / 27.7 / 29.6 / 28.2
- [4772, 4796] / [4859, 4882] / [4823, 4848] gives -0.7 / 29.6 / 28.4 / 26.2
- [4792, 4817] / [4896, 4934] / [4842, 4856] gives 0.5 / 29.7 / 28.1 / 28.1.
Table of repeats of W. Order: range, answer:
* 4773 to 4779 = 29.6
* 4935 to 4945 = 29.4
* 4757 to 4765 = 28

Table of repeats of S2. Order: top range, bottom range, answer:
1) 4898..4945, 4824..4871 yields 1.02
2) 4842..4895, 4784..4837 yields 0.92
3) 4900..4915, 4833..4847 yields 1.02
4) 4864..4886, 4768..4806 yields 0.88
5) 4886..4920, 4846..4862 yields 0.98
